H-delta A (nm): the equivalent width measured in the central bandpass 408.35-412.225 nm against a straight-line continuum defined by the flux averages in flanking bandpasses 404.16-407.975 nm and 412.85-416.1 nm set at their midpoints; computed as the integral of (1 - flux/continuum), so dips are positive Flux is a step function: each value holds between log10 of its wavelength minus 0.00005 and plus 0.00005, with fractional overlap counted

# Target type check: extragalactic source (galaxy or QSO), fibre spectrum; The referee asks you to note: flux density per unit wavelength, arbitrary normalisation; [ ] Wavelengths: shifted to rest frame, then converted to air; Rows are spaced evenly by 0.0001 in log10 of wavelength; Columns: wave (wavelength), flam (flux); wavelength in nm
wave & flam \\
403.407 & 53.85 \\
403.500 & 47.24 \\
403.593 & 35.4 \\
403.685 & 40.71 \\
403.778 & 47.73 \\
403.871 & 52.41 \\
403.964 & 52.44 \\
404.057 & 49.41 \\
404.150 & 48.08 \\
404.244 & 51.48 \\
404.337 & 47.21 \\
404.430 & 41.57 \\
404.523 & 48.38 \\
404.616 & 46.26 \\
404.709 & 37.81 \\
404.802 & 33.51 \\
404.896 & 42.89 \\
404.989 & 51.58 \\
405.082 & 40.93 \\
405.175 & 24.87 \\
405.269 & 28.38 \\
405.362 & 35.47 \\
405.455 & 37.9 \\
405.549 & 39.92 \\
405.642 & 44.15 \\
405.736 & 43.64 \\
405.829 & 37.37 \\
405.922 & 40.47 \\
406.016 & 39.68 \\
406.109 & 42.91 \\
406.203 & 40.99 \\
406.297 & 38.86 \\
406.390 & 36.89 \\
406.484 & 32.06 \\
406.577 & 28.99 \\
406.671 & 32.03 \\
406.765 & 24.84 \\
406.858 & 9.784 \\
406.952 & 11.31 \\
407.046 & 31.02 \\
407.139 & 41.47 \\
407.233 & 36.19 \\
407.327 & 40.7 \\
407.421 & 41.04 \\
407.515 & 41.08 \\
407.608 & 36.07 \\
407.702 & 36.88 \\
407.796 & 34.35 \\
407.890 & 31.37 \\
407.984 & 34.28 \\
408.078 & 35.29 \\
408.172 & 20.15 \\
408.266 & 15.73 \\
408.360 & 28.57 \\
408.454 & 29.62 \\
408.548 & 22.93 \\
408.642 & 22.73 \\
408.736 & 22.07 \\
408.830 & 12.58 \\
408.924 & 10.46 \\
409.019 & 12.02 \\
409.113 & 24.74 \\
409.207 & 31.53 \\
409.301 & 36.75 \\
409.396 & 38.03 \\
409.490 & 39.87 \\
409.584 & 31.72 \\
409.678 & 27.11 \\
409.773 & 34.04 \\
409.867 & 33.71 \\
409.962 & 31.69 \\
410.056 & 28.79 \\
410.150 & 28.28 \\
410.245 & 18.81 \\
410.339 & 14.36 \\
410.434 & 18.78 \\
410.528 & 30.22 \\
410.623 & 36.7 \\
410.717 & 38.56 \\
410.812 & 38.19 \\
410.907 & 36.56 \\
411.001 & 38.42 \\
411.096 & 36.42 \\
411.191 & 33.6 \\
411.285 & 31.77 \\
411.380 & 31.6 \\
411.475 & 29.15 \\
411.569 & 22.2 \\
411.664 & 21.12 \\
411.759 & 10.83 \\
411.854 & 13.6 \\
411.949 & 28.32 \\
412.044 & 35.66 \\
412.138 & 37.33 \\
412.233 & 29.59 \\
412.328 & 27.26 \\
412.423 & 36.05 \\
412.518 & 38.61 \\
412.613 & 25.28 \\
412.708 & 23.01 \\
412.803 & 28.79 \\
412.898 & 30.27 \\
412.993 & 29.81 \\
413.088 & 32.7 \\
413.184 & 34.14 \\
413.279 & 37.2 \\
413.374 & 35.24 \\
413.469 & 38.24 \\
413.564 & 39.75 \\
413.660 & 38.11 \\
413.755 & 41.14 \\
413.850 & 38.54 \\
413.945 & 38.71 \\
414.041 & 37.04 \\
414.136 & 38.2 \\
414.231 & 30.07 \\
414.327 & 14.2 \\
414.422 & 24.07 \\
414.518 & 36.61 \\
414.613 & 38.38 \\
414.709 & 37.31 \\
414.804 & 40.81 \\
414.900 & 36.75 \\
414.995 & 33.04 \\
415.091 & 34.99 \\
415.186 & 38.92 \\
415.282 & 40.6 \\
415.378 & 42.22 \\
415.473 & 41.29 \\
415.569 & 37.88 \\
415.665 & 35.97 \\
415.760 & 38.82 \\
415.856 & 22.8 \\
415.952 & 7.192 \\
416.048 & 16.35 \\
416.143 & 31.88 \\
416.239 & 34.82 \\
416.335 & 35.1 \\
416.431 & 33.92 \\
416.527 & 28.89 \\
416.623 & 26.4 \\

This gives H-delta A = 0.817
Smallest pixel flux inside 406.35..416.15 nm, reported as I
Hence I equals 7.192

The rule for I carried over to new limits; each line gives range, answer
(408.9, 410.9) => 10.46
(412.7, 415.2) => 14.2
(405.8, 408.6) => 9.784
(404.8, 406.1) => 24.87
